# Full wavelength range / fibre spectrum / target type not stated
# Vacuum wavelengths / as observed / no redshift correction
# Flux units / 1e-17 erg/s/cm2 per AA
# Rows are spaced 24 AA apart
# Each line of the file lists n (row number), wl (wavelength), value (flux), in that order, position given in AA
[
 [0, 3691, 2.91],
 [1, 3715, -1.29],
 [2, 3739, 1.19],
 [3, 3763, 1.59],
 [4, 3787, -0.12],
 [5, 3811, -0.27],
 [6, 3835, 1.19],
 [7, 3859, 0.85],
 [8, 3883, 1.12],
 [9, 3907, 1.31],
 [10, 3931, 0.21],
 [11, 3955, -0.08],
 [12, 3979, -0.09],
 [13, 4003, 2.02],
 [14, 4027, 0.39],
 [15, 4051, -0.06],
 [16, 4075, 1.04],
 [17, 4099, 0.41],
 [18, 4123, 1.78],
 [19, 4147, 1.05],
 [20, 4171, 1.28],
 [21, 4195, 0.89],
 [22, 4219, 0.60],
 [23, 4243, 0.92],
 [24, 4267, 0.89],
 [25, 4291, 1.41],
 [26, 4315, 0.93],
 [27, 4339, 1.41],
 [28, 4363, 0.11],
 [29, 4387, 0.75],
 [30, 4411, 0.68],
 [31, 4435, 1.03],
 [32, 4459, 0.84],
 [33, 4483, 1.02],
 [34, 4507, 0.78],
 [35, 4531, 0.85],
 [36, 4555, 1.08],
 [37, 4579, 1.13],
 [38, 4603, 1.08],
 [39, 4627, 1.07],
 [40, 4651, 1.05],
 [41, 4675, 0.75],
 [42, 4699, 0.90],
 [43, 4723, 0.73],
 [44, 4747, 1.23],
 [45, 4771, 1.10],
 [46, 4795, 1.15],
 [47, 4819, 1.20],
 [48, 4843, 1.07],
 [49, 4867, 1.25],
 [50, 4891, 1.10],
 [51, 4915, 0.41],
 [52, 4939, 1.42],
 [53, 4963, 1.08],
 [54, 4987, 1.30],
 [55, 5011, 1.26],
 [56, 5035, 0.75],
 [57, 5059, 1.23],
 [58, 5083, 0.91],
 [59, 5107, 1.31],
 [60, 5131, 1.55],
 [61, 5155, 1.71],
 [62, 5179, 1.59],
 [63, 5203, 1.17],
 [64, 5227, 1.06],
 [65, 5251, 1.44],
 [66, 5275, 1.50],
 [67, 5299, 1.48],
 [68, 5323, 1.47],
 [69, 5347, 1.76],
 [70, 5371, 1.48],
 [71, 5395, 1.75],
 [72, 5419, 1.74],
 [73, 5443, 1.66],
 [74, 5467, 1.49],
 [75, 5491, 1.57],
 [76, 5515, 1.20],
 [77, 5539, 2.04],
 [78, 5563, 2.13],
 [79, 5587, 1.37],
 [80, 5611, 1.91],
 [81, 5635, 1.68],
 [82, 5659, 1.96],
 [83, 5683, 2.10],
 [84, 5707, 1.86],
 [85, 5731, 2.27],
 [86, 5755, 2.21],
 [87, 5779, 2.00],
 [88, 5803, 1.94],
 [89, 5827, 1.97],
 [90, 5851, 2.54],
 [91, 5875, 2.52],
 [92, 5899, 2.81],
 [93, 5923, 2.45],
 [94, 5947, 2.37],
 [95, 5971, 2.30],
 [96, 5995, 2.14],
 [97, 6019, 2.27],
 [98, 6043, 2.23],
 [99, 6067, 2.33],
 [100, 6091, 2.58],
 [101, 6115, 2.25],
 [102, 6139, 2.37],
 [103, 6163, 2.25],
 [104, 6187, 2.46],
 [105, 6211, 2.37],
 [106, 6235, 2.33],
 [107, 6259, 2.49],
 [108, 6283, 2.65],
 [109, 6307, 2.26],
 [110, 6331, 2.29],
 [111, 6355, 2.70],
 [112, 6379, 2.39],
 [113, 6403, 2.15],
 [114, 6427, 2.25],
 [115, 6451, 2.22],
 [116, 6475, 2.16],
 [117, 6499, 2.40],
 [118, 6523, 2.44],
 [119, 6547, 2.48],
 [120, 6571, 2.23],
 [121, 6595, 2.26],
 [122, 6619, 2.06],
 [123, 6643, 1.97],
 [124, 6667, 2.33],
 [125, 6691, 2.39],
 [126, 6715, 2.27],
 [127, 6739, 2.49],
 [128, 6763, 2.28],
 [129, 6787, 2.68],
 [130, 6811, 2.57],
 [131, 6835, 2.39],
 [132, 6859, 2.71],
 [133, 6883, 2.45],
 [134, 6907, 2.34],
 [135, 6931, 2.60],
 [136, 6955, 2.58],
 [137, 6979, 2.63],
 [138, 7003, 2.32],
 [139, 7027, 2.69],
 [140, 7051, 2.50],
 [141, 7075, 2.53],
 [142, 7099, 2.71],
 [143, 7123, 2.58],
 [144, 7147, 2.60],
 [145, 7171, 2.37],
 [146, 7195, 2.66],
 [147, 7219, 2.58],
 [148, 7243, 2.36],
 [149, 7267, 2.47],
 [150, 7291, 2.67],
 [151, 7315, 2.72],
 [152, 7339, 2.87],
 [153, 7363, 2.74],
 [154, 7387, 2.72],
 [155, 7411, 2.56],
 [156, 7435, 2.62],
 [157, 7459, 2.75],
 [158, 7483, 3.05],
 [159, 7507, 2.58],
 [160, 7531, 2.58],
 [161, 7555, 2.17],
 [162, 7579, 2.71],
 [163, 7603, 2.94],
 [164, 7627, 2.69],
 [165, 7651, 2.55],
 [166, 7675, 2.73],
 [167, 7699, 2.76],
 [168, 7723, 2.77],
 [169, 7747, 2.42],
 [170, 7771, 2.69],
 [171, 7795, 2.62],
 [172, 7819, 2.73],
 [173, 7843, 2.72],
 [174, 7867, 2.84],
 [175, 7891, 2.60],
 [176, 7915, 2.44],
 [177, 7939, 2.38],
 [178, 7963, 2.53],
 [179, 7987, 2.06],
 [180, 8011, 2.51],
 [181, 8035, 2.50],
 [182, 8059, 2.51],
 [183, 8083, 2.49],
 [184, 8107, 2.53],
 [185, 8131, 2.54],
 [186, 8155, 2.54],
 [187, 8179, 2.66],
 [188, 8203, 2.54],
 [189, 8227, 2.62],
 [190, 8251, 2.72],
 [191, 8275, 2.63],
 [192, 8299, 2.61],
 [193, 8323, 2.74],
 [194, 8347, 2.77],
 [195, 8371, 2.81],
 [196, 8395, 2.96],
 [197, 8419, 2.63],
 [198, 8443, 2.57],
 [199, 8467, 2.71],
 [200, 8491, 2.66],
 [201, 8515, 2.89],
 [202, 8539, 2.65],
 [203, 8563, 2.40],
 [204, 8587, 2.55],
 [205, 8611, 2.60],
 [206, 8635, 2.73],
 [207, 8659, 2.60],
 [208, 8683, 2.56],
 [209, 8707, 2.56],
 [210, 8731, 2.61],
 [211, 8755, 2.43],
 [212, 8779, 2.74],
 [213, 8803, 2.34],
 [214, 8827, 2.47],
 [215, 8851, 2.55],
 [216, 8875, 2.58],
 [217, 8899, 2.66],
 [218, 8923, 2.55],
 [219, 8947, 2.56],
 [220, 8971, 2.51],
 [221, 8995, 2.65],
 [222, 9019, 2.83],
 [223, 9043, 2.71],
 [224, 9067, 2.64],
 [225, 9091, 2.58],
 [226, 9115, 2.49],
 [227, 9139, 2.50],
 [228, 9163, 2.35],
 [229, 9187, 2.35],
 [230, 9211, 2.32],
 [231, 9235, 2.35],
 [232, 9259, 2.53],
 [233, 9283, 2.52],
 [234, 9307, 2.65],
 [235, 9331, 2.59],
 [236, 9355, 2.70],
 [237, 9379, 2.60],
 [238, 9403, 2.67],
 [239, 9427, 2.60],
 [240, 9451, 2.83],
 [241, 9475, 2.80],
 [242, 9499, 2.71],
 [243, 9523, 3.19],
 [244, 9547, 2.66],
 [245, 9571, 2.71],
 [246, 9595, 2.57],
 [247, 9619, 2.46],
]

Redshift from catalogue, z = 0.28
